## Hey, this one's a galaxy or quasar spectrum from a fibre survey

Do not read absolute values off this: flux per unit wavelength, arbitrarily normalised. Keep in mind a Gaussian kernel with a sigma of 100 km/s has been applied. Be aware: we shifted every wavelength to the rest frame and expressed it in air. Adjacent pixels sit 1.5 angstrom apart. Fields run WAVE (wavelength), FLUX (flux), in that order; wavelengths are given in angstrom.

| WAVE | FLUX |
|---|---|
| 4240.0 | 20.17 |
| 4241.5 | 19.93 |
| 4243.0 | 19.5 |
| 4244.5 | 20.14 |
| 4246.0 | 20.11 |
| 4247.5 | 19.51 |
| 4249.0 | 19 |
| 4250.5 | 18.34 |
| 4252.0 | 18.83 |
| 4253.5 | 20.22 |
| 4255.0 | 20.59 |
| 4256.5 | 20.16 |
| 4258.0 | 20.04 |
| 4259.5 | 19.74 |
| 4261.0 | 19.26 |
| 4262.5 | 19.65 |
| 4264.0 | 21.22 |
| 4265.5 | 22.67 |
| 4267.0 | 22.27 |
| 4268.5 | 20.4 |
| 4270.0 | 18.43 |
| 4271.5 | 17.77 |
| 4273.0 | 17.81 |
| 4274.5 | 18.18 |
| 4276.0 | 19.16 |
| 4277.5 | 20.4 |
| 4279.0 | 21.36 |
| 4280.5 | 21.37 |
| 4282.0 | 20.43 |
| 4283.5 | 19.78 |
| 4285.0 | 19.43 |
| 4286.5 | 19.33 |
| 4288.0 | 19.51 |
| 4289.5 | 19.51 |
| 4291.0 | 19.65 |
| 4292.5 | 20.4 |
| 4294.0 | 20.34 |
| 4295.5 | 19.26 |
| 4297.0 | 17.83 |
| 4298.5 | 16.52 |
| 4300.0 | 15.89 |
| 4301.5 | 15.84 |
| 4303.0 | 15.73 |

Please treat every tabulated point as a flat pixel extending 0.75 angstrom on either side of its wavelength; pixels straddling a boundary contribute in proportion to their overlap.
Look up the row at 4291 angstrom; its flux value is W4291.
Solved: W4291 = 19.65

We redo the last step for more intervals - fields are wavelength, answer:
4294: 20.34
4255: 20.59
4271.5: 17.77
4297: 17.83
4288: 19.51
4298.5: 16.52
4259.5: 19.74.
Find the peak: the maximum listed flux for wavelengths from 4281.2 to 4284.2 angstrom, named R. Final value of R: 20.43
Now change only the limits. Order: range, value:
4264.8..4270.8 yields 22.67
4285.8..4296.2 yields 20.4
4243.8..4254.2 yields 20.22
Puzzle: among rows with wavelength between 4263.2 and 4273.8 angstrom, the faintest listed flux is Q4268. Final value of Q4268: 17.77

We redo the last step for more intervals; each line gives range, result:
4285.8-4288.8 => 19.33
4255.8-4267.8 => 19.26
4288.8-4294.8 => 19.51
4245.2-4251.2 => 18.34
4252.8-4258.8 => 20.04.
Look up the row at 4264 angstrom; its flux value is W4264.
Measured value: 21.22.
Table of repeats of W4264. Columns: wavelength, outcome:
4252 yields 18.83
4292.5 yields 20.4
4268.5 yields 20.4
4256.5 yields 20.16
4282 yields 20.43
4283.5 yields 19.78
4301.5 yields 15.84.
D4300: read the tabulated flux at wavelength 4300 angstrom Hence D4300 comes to 15.89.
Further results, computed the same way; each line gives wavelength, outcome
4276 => 19.16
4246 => 20.11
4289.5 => 19.51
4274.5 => 18.18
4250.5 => 18.34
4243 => 19.5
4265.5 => 22.67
